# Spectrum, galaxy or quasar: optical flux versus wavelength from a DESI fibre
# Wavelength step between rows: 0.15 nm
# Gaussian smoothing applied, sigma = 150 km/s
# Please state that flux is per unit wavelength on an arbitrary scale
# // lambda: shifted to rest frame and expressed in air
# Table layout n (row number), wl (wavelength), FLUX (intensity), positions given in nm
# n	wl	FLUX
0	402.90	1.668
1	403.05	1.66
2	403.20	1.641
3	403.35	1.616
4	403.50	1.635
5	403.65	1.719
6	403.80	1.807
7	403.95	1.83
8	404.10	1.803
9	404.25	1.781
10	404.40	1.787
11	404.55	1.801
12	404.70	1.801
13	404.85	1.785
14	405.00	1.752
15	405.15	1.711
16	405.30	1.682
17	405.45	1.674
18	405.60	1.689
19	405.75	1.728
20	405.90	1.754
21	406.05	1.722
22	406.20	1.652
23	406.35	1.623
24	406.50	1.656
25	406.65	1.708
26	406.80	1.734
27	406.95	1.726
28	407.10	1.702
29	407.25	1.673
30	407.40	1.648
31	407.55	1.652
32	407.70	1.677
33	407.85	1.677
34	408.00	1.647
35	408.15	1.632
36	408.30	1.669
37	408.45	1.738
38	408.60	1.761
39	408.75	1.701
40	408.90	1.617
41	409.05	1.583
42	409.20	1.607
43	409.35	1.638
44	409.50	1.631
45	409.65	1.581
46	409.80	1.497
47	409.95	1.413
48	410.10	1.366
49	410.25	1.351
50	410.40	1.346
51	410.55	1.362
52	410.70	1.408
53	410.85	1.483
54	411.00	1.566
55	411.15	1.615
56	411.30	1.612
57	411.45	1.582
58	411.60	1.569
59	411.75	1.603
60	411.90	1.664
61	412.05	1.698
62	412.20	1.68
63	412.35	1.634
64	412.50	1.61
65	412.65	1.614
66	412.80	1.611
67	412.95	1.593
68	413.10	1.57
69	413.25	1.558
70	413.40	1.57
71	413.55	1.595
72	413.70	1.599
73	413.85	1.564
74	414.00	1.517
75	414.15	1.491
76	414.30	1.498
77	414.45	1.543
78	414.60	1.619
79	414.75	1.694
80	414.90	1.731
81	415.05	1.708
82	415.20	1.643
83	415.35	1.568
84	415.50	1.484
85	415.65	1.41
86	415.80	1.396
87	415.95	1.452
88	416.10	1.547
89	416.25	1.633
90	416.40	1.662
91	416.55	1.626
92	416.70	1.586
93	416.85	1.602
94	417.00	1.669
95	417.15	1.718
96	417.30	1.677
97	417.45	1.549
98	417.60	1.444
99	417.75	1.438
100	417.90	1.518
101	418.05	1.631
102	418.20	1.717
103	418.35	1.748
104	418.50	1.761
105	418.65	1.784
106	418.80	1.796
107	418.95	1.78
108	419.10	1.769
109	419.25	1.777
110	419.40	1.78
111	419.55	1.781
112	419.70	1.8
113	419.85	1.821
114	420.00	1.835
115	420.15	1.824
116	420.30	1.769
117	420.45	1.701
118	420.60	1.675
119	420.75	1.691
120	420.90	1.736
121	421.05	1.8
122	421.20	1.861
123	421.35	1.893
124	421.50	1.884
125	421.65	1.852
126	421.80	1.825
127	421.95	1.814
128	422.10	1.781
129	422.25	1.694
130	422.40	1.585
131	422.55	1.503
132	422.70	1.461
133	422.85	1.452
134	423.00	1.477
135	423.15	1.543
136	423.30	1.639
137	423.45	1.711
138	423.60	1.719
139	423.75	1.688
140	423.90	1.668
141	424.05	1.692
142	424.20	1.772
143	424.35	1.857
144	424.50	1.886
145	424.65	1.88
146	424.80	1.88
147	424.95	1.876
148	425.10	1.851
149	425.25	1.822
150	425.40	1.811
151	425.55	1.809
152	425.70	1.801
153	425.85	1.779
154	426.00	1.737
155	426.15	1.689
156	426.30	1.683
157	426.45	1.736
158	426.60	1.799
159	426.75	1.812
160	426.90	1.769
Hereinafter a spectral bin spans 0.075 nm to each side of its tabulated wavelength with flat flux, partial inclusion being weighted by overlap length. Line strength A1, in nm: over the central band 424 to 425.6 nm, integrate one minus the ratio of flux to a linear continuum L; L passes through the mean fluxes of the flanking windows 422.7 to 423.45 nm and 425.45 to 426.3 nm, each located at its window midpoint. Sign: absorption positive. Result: -0.153 nm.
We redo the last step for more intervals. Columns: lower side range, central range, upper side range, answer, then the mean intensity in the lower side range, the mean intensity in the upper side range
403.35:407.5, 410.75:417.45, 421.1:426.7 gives 0.54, 1.72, 1.74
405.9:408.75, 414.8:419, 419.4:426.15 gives 0.26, 1.69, 1.75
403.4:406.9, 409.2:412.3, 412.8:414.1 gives 0.17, 1.73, 1.57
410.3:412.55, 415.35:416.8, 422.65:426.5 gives 0.07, 1.56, 1.73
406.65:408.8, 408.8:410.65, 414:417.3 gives 0.18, 1.69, 1.59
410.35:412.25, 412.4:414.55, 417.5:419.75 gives 0.04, 1.55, 1.7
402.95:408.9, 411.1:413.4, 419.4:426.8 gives 0.15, 1.71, 1.75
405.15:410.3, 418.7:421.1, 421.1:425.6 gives -0.07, 1.64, 1.74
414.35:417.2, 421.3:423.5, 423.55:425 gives 0.09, 1.59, 1.79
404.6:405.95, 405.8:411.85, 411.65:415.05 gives 0.26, 1.73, 1.6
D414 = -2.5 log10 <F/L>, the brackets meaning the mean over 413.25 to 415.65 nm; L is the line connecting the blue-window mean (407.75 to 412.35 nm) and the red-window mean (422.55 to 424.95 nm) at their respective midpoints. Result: 0.02 mag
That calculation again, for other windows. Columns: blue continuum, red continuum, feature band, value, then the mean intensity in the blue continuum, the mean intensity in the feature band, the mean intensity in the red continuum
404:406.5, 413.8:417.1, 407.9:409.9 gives 0.03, 1.73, 1.64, 1.58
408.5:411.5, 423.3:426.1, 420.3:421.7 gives -0.04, 1.54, 1.79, 1.79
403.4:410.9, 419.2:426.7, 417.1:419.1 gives 0.04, 1.65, 1.66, 1.75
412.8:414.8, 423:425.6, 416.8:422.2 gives -0.04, 1.57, 1.74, 1.76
